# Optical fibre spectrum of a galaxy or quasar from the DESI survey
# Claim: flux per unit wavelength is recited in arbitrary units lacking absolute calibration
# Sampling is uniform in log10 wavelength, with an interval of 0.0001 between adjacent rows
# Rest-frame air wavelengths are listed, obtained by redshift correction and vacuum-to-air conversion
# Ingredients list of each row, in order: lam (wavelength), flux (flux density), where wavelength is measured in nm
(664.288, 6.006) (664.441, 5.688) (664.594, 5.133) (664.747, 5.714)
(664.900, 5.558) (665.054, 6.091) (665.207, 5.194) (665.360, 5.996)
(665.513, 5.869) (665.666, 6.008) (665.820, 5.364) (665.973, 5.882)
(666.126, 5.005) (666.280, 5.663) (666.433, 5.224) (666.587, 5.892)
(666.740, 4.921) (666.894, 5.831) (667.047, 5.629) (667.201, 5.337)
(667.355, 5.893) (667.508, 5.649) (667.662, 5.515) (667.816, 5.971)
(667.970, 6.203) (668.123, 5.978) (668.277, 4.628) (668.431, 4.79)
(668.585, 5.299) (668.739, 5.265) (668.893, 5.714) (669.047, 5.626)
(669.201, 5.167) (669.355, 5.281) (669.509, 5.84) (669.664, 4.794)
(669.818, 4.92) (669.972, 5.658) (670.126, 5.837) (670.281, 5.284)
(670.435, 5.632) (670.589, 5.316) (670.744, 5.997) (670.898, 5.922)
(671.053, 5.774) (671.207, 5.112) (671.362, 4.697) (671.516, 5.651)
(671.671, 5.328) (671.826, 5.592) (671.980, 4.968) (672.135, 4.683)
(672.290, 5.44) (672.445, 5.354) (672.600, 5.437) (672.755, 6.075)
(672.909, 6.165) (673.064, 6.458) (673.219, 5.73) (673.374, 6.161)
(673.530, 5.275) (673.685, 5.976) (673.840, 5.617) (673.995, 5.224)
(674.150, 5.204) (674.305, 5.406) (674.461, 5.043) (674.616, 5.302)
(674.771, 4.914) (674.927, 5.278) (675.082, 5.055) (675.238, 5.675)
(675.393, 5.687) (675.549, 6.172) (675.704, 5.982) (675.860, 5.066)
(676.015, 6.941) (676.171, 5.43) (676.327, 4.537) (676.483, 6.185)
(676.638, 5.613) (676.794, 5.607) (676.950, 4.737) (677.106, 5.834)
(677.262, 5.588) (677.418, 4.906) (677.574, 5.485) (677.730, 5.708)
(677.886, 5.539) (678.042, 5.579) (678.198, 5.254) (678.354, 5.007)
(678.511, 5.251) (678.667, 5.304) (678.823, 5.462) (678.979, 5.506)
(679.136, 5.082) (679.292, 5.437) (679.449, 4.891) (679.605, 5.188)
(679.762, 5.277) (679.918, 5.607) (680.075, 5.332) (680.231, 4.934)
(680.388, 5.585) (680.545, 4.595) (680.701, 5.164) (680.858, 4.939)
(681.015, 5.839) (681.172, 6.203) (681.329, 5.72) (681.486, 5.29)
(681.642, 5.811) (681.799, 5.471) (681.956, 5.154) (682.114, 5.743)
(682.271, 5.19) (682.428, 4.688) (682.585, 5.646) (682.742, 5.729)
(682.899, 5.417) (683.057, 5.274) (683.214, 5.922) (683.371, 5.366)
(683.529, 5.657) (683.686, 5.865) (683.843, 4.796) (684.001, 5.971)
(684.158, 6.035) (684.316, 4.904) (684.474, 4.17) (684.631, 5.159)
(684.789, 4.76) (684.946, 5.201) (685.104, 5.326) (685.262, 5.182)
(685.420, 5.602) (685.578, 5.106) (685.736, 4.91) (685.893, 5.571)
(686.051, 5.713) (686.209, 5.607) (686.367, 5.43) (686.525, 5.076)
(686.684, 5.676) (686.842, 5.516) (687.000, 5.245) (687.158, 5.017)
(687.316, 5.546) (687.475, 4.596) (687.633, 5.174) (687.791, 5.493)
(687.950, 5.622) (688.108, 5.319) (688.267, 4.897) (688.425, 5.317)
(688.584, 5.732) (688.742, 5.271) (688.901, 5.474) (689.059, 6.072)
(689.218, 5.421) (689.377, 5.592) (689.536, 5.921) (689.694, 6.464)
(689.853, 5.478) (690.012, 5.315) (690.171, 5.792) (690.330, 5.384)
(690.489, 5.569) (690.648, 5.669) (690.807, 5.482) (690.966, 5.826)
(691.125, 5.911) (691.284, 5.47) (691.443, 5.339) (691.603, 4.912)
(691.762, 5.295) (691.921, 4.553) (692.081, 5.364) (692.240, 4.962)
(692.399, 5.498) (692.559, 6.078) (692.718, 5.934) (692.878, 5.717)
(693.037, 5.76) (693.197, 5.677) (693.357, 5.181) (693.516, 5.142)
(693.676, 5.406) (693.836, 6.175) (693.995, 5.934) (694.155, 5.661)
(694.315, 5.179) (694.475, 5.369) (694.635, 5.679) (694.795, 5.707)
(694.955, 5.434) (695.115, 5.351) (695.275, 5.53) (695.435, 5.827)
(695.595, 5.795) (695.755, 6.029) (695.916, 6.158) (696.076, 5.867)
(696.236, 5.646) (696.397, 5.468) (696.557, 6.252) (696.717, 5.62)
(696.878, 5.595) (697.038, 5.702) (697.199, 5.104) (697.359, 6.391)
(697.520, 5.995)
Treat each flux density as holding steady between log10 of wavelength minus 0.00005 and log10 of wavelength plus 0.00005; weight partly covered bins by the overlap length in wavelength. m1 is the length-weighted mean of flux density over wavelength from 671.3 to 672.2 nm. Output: 5.17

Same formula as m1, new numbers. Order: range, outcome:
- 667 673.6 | 5.51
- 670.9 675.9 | 5.49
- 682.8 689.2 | 5.35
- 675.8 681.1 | 5.37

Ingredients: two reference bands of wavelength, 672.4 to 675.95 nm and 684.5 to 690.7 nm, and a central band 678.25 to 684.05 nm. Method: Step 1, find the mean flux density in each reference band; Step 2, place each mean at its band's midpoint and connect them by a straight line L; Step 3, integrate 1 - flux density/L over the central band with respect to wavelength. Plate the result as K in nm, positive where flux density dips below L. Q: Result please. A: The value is 0.11 nm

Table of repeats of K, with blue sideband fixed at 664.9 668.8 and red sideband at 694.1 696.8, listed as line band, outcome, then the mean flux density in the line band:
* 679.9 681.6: 0.072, 5.38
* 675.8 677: 0.014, 5.54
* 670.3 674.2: 0.025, 5.55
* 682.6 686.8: 0.200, 5.37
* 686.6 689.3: 0.131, 5.37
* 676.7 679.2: 0.107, 5.37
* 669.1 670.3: 0.047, 5.35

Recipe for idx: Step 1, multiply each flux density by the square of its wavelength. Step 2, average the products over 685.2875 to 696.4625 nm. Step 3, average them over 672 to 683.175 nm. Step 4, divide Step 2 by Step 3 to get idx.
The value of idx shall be 1.05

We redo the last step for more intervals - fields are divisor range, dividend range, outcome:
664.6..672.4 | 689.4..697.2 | 1.10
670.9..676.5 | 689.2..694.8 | 1.06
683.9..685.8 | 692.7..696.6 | 1.12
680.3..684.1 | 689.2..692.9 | 1.04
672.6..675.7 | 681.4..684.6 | 0.99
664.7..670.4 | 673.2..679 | 1.02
